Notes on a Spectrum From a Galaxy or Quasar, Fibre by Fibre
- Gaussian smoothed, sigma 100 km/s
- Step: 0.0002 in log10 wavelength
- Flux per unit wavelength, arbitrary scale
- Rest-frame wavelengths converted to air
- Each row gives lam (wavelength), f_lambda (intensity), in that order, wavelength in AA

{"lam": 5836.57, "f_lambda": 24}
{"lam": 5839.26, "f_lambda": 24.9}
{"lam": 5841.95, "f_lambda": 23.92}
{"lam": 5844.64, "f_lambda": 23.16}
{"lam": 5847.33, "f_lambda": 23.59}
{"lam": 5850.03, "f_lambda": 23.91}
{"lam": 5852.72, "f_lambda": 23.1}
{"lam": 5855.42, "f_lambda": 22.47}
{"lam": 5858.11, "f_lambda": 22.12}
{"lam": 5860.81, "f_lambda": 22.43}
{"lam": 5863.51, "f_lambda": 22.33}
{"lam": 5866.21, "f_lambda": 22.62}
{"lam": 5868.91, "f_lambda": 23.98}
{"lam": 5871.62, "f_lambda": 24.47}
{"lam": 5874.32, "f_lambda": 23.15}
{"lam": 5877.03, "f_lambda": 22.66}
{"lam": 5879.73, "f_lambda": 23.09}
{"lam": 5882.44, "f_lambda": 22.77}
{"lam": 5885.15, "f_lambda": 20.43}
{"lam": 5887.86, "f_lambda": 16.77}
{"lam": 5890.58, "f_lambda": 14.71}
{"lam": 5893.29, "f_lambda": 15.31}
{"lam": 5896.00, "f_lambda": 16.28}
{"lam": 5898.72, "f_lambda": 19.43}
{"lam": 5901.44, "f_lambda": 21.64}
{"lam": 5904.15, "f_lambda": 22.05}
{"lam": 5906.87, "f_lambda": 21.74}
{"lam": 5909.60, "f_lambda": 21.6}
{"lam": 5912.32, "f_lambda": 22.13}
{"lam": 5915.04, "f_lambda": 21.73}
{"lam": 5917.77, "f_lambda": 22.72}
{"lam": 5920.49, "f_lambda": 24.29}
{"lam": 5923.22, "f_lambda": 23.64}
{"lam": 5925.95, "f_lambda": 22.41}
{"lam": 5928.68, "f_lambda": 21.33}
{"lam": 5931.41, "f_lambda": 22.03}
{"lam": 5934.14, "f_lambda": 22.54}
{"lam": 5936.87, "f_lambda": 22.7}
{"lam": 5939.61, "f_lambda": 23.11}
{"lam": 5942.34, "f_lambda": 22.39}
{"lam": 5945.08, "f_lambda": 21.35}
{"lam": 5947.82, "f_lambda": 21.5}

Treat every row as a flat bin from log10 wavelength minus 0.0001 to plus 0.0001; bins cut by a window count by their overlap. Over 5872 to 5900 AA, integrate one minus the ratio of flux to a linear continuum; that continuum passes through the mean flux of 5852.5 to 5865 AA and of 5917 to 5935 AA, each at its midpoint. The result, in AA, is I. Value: 3.62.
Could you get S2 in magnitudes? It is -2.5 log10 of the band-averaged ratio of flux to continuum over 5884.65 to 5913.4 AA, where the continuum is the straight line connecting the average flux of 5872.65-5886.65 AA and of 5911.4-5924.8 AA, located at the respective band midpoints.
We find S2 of 0.180 mag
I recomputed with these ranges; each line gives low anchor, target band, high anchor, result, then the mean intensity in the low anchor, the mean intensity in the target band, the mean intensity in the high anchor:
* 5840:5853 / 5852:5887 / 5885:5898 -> -4.9 AA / 23.6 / 22.7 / 16.5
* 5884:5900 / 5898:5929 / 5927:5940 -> -3.7 AA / 17.1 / 22.1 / 22.3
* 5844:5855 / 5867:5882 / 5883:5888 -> -1.9 AA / 23.4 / 23.4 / 19.7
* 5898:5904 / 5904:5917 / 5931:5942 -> -0.3 AA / 21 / 21.9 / 22.6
